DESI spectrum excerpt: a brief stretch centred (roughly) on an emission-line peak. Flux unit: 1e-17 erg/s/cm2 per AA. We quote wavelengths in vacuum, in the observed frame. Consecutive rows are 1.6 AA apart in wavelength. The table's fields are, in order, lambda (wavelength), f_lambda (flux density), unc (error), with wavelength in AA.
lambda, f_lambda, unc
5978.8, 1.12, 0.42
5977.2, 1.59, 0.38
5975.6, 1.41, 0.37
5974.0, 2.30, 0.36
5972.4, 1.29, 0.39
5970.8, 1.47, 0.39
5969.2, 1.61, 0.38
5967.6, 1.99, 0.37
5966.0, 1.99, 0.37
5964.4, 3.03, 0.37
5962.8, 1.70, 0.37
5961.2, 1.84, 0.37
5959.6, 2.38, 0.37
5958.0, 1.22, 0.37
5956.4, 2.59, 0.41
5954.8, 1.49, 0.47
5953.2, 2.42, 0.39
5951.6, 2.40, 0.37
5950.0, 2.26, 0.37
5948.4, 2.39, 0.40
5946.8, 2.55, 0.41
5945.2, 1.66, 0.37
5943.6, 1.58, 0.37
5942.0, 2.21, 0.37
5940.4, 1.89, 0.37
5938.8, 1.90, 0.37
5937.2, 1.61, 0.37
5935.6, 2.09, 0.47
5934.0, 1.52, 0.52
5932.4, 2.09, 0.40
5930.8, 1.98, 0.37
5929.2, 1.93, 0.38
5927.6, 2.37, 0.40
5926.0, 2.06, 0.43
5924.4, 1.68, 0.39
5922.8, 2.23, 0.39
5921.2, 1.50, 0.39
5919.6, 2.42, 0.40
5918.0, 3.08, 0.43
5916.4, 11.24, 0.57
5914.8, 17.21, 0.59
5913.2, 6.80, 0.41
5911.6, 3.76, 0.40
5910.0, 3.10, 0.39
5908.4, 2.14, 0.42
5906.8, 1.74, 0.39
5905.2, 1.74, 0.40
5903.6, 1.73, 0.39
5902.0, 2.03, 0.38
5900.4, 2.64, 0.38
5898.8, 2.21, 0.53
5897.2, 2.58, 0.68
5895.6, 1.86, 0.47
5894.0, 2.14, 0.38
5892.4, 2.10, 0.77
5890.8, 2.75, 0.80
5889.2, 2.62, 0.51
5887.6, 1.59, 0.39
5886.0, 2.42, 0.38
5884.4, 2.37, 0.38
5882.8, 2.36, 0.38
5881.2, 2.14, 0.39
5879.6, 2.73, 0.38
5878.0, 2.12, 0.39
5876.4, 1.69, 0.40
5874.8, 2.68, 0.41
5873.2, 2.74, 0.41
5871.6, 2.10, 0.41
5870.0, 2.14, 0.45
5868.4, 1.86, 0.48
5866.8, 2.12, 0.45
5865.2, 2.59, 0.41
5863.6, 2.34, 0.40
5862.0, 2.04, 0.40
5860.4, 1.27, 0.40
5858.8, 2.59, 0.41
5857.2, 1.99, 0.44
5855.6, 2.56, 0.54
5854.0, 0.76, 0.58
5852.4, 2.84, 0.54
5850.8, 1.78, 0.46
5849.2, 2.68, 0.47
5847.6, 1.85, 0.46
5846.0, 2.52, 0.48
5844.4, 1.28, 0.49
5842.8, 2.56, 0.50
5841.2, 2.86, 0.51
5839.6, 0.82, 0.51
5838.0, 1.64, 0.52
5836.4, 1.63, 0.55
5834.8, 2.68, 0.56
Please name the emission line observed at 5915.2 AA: Hbeta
